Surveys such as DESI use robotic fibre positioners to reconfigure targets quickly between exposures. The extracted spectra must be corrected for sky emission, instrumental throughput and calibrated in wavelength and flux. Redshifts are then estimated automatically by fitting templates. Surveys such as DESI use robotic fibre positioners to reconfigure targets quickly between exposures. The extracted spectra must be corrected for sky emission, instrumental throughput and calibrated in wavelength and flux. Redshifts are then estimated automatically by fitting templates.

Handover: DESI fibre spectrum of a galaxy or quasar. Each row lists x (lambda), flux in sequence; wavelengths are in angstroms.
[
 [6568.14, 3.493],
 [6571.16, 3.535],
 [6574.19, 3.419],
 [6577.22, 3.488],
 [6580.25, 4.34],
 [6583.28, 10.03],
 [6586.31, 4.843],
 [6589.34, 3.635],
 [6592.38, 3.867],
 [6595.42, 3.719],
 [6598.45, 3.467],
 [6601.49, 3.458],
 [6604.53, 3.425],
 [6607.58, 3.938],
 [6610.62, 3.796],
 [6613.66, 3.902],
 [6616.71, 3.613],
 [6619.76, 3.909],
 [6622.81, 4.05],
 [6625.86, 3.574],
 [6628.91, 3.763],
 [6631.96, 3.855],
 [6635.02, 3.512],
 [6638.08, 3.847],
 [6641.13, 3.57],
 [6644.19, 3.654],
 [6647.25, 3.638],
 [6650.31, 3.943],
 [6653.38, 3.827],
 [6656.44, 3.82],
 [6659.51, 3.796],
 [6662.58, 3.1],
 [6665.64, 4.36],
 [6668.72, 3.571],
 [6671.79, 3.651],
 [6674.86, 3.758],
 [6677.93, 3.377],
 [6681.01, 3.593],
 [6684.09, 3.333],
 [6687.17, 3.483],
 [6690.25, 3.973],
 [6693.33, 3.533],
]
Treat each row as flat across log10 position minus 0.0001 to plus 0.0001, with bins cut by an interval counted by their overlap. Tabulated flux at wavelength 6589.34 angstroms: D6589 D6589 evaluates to 3.635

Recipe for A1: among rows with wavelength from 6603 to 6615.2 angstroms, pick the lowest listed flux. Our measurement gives 3.425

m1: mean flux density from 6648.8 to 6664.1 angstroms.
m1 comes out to 3.7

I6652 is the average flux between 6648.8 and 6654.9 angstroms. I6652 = 3.88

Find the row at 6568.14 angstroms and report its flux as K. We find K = 3.493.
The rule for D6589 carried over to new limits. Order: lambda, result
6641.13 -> 3.57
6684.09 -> 3.333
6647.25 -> 3.638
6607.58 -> 3.938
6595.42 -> 3.719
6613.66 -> 3.902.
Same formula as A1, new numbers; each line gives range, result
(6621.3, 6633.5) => 3.574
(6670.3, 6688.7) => 3.333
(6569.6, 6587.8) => 3.419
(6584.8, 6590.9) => 3.635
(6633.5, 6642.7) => 3.512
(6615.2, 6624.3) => 3.613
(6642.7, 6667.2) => 3.1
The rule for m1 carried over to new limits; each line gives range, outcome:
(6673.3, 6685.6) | 3.52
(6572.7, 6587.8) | 5.23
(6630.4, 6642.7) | 3.7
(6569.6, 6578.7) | 3.48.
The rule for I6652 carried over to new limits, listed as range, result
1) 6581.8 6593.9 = 5.58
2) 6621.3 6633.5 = 3.81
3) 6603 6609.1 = 3.68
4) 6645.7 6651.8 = 3.79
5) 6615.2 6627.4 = 3.79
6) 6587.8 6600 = 3.67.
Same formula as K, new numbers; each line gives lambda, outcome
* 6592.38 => 3.867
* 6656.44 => 3.82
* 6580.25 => 4.34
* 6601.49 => 3.458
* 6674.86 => 3.758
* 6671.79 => 3.651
